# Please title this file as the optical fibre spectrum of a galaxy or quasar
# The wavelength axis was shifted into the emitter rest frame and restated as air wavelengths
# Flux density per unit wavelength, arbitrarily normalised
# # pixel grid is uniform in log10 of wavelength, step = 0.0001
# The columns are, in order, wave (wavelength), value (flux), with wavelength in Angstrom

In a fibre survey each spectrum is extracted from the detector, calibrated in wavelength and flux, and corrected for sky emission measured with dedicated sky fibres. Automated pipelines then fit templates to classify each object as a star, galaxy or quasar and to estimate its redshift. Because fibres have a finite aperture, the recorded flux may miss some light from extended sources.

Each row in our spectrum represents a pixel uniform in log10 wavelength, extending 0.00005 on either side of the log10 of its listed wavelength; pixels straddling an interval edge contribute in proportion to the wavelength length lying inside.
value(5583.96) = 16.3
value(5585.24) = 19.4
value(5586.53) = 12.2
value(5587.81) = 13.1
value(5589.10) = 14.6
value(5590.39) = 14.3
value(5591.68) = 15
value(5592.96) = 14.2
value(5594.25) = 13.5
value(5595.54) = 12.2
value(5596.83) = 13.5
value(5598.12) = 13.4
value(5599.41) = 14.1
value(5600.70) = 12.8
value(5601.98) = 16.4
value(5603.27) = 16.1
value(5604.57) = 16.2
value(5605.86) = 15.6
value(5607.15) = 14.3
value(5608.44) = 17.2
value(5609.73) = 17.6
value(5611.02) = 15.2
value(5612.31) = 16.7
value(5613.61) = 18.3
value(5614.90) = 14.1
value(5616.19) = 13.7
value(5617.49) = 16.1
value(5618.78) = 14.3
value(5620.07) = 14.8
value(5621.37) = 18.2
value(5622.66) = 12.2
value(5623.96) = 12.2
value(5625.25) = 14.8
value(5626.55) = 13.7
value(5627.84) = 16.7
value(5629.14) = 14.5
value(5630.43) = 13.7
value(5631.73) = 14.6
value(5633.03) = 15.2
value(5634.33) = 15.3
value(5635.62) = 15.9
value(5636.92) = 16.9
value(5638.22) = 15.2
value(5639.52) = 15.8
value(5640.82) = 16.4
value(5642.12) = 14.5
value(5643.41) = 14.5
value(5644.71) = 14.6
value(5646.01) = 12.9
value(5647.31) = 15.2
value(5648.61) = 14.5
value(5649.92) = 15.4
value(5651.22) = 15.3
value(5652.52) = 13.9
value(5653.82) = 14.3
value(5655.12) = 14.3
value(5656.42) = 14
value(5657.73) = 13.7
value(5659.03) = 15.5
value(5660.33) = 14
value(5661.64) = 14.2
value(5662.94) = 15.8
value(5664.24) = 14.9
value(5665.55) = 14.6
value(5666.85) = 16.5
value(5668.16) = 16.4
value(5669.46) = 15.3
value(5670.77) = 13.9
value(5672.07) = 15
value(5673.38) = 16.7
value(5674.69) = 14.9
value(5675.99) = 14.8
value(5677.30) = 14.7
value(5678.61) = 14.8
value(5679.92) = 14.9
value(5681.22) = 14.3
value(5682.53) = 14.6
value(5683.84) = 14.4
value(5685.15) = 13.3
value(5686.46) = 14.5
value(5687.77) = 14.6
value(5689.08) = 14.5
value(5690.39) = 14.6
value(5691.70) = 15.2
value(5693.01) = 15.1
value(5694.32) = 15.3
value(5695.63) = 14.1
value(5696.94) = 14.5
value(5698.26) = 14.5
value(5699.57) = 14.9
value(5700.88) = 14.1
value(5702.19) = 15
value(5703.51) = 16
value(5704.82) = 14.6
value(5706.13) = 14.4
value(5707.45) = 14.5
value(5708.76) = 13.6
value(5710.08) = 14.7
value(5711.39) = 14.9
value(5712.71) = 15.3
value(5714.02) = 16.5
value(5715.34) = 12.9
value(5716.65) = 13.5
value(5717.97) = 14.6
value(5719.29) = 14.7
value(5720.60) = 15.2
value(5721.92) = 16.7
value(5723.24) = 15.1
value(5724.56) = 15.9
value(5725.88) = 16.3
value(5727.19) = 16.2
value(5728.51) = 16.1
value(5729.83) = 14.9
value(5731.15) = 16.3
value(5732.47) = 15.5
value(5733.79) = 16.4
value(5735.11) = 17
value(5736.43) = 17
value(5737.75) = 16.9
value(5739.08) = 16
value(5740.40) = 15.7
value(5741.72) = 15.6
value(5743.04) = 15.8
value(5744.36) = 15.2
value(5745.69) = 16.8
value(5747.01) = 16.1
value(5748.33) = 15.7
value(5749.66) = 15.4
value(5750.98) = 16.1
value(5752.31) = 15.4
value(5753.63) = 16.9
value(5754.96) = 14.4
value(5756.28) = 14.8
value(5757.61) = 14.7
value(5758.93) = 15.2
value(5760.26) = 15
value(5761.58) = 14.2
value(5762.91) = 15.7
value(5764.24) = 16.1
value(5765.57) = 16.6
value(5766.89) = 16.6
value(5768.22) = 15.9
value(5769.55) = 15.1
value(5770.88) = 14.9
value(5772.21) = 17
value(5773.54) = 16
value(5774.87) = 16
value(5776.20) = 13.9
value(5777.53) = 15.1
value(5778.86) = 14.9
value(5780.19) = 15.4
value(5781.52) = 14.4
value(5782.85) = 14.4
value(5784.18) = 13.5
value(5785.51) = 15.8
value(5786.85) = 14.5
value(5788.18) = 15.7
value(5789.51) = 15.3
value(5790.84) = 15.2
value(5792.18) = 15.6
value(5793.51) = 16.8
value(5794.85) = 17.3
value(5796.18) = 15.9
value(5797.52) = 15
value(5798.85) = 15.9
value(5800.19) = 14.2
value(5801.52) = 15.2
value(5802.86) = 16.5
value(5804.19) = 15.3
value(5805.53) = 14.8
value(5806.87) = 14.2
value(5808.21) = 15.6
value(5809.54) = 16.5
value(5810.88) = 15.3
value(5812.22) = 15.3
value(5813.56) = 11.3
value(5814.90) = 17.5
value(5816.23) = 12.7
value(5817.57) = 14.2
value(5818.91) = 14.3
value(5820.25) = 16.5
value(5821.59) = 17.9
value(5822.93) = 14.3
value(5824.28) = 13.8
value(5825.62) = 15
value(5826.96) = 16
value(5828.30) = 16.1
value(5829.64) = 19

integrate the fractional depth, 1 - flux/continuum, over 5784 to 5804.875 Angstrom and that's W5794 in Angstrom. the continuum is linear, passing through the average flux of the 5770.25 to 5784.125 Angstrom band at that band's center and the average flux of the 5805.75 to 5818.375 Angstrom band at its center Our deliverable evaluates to -0.83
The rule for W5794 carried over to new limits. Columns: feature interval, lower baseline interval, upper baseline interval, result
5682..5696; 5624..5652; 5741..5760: 0.6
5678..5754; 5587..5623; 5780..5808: -0.5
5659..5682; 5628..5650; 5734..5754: 0.4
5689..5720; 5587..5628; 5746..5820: 0.9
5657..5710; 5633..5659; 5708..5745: 1.4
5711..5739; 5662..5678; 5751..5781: -0.5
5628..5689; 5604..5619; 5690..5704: 1.6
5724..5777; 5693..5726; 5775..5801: -2.6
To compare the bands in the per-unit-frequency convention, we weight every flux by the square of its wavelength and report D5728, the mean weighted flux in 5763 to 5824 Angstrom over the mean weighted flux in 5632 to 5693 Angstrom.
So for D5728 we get 1.08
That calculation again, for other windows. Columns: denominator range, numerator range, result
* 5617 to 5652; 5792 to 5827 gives 1.09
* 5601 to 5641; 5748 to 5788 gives 1.05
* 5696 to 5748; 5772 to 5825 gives 1.02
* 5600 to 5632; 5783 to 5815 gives 1.07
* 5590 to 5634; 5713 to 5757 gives 1.10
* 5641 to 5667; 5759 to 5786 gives 1.09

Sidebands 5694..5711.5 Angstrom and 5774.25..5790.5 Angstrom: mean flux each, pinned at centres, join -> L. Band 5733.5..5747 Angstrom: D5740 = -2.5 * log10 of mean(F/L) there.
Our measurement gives -0.10 mag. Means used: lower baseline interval 14.6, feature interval 16.2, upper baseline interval 14.9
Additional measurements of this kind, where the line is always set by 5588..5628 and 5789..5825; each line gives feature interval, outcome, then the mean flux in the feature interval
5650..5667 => 0.02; 14.7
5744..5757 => -0.04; 15.7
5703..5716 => 0.02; 14.7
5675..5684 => 0.02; 14.7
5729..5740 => -0.08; 16.2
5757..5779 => -0.02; 15.5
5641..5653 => 0.02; 14.6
